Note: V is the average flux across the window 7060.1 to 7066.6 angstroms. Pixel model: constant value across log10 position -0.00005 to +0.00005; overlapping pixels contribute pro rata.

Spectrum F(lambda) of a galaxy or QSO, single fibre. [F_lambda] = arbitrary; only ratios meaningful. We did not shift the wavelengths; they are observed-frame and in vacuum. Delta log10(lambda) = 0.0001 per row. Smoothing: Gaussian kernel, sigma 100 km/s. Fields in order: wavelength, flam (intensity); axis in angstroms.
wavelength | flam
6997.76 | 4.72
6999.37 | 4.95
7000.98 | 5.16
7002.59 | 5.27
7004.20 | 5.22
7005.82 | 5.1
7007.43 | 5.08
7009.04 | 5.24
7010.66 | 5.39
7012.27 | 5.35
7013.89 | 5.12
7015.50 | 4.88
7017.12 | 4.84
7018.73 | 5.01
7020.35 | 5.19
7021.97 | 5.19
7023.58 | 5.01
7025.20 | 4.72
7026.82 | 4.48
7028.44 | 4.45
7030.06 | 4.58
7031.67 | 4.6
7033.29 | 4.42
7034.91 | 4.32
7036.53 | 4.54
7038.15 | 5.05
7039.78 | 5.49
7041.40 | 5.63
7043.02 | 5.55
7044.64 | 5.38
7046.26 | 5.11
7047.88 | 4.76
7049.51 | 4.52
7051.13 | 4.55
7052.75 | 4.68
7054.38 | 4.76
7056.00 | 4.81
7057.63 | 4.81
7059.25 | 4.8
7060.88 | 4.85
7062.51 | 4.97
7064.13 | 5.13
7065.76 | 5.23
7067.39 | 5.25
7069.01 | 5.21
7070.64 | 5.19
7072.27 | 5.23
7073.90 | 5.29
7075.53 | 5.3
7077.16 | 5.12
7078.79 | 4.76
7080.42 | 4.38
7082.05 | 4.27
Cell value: 5.04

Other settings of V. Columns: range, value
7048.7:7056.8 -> 4.67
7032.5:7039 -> 4.58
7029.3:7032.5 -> 4.6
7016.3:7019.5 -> 4.93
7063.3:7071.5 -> 5.2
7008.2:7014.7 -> 5.28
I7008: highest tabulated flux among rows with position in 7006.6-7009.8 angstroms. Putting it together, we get 5.24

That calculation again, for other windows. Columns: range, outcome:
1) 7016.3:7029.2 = 5.19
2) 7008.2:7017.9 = 5.39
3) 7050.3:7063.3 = 4.97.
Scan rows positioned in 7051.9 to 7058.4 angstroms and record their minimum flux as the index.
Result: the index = 4.68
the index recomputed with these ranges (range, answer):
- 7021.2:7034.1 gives 4.42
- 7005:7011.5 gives 5.08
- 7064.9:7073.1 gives 5.19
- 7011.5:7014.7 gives 5.12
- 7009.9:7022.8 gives 4.84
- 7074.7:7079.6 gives 4.76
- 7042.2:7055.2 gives 4.52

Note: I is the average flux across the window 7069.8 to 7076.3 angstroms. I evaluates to 5.25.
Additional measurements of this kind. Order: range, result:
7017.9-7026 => 5.03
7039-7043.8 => 5.56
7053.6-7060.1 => 4.8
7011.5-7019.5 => 5.04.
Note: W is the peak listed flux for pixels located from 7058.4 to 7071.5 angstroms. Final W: 5.25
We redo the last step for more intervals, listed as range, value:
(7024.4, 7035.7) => 4.72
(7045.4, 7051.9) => 5.11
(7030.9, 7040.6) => 5.49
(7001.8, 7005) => 5.27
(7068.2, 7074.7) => 5.29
